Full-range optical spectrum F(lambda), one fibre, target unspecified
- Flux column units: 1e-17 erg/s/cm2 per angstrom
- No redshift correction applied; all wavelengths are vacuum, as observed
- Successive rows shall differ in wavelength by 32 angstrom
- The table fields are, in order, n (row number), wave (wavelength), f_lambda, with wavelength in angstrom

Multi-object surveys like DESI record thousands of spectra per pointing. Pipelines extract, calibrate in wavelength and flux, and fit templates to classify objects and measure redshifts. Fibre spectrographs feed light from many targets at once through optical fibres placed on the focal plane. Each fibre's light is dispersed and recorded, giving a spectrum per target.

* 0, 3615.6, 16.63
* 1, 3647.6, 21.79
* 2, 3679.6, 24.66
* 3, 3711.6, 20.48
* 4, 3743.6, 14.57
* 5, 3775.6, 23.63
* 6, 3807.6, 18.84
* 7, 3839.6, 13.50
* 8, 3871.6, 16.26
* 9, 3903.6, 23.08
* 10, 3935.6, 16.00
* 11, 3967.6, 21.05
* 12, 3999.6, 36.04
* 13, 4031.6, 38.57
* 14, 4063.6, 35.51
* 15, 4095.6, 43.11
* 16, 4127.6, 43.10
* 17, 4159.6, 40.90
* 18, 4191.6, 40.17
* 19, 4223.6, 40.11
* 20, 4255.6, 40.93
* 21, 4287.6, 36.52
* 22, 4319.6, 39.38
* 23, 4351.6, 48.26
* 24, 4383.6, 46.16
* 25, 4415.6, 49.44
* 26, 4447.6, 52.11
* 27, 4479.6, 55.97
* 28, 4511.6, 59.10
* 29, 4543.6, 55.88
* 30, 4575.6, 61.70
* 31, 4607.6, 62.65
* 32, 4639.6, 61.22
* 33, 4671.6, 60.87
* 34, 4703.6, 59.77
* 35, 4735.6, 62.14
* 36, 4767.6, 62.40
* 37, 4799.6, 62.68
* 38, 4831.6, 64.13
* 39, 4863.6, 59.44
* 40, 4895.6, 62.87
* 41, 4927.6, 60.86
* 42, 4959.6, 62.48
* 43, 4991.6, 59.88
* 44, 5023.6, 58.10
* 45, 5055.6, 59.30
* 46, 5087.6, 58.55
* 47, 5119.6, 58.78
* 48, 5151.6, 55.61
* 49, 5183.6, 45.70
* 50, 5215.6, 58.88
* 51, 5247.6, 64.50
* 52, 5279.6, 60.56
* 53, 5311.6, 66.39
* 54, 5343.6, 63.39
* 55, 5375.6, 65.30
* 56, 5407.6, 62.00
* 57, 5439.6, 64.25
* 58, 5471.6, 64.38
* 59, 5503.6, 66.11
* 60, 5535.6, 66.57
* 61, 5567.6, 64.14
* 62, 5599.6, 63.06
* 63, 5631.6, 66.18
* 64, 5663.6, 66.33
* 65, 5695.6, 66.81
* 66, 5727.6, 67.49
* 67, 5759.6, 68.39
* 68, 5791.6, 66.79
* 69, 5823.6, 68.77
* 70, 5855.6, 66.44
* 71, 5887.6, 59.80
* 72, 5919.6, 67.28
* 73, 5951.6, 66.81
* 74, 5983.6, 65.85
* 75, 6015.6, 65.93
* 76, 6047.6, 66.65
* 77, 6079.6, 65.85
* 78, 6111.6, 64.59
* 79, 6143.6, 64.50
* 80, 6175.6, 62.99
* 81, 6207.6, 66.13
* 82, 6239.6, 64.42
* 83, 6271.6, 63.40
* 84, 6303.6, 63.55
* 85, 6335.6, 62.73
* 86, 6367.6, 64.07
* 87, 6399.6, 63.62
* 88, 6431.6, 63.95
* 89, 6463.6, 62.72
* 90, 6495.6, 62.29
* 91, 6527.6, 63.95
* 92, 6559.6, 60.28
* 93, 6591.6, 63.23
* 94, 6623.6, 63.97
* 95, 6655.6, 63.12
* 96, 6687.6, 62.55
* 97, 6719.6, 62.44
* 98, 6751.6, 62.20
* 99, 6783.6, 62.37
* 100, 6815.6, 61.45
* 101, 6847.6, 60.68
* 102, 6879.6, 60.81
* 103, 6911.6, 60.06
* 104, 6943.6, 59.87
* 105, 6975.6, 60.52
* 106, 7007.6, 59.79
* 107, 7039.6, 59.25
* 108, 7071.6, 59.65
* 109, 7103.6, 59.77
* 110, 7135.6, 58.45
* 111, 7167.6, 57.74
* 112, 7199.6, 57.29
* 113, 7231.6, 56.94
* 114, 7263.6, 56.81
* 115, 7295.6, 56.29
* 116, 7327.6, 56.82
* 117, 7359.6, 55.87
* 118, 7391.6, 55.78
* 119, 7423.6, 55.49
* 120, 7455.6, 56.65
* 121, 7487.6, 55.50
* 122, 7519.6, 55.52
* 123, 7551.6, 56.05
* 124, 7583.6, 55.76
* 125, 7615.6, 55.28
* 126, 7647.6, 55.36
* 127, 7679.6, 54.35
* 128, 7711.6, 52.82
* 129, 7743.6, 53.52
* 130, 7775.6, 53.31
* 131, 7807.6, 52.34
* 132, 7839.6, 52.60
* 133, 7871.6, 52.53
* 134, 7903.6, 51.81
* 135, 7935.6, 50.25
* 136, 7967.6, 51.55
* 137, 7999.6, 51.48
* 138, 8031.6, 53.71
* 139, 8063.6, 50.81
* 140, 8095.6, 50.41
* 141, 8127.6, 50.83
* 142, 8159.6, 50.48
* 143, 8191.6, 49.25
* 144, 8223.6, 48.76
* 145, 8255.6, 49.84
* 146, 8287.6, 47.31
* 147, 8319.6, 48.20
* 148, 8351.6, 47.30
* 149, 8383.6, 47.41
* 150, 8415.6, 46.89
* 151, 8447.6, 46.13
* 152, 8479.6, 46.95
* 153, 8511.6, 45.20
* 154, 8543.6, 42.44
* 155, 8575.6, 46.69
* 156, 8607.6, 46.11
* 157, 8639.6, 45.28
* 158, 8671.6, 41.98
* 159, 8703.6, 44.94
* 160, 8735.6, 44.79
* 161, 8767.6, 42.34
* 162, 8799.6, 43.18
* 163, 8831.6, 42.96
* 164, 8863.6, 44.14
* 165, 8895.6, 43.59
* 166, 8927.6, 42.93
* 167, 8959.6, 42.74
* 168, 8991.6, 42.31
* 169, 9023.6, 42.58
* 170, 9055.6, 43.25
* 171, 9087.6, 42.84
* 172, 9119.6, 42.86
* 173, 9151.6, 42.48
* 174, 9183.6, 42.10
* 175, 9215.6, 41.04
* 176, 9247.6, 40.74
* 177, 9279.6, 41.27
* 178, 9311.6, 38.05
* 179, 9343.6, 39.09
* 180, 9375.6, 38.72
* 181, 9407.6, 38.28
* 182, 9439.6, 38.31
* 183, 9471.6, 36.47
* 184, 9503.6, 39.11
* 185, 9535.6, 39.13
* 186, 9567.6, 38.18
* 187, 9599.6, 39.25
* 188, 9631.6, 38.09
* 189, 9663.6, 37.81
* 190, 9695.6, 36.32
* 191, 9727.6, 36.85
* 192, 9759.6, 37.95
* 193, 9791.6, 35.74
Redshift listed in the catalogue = 0.000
